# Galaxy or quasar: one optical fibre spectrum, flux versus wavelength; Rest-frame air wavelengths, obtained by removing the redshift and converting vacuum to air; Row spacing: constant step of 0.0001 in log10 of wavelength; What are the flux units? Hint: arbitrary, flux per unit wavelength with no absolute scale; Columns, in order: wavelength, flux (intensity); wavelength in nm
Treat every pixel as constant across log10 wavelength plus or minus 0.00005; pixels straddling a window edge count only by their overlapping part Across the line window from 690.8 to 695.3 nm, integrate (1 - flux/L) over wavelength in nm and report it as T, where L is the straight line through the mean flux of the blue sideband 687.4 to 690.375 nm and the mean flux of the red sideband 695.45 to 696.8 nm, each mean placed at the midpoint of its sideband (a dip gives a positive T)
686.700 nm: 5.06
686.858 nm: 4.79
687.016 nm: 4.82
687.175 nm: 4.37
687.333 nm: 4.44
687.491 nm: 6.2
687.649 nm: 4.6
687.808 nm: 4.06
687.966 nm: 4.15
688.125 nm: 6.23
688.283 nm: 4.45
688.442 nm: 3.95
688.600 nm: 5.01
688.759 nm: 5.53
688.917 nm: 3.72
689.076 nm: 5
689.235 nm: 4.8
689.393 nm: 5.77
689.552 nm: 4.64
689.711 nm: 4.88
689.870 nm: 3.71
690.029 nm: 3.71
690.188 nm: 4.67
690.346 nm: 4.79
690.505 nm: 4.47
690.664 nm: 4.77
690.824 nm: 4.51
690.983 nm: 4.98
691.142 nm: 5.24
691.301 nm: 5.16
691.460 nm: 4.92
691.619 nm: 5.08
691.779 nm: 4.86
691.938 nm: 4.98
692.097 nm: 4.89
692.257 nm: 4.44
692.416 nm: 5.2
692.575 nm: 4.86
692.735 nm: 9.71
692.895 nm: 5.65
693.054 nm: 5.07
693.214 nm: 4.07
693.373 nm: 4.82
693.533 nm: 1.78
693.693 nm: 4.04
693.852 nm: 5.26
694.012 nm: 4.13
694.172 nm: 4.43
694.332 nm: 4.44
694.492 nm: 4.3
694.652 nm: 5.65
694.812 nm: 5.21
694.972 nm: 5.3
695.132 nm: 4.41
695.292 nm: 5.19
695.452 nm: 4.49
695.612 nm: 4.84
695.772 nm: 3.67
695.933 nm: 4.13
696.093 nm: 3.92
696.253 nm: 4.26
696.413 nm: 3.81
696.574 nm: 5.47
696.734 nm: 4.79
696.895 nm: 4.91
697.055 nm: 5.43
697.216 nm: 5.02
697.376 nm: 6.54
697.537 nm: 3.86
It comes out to -0.39 nm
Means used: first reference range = 4.73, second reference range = 4.37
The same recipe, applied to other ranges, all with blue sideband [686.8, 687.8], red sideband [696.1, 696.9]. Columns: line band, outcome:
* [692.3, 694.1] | -0.12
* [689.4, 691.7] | 0.00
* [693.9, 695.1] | -0.04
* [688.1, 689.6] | -0.03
